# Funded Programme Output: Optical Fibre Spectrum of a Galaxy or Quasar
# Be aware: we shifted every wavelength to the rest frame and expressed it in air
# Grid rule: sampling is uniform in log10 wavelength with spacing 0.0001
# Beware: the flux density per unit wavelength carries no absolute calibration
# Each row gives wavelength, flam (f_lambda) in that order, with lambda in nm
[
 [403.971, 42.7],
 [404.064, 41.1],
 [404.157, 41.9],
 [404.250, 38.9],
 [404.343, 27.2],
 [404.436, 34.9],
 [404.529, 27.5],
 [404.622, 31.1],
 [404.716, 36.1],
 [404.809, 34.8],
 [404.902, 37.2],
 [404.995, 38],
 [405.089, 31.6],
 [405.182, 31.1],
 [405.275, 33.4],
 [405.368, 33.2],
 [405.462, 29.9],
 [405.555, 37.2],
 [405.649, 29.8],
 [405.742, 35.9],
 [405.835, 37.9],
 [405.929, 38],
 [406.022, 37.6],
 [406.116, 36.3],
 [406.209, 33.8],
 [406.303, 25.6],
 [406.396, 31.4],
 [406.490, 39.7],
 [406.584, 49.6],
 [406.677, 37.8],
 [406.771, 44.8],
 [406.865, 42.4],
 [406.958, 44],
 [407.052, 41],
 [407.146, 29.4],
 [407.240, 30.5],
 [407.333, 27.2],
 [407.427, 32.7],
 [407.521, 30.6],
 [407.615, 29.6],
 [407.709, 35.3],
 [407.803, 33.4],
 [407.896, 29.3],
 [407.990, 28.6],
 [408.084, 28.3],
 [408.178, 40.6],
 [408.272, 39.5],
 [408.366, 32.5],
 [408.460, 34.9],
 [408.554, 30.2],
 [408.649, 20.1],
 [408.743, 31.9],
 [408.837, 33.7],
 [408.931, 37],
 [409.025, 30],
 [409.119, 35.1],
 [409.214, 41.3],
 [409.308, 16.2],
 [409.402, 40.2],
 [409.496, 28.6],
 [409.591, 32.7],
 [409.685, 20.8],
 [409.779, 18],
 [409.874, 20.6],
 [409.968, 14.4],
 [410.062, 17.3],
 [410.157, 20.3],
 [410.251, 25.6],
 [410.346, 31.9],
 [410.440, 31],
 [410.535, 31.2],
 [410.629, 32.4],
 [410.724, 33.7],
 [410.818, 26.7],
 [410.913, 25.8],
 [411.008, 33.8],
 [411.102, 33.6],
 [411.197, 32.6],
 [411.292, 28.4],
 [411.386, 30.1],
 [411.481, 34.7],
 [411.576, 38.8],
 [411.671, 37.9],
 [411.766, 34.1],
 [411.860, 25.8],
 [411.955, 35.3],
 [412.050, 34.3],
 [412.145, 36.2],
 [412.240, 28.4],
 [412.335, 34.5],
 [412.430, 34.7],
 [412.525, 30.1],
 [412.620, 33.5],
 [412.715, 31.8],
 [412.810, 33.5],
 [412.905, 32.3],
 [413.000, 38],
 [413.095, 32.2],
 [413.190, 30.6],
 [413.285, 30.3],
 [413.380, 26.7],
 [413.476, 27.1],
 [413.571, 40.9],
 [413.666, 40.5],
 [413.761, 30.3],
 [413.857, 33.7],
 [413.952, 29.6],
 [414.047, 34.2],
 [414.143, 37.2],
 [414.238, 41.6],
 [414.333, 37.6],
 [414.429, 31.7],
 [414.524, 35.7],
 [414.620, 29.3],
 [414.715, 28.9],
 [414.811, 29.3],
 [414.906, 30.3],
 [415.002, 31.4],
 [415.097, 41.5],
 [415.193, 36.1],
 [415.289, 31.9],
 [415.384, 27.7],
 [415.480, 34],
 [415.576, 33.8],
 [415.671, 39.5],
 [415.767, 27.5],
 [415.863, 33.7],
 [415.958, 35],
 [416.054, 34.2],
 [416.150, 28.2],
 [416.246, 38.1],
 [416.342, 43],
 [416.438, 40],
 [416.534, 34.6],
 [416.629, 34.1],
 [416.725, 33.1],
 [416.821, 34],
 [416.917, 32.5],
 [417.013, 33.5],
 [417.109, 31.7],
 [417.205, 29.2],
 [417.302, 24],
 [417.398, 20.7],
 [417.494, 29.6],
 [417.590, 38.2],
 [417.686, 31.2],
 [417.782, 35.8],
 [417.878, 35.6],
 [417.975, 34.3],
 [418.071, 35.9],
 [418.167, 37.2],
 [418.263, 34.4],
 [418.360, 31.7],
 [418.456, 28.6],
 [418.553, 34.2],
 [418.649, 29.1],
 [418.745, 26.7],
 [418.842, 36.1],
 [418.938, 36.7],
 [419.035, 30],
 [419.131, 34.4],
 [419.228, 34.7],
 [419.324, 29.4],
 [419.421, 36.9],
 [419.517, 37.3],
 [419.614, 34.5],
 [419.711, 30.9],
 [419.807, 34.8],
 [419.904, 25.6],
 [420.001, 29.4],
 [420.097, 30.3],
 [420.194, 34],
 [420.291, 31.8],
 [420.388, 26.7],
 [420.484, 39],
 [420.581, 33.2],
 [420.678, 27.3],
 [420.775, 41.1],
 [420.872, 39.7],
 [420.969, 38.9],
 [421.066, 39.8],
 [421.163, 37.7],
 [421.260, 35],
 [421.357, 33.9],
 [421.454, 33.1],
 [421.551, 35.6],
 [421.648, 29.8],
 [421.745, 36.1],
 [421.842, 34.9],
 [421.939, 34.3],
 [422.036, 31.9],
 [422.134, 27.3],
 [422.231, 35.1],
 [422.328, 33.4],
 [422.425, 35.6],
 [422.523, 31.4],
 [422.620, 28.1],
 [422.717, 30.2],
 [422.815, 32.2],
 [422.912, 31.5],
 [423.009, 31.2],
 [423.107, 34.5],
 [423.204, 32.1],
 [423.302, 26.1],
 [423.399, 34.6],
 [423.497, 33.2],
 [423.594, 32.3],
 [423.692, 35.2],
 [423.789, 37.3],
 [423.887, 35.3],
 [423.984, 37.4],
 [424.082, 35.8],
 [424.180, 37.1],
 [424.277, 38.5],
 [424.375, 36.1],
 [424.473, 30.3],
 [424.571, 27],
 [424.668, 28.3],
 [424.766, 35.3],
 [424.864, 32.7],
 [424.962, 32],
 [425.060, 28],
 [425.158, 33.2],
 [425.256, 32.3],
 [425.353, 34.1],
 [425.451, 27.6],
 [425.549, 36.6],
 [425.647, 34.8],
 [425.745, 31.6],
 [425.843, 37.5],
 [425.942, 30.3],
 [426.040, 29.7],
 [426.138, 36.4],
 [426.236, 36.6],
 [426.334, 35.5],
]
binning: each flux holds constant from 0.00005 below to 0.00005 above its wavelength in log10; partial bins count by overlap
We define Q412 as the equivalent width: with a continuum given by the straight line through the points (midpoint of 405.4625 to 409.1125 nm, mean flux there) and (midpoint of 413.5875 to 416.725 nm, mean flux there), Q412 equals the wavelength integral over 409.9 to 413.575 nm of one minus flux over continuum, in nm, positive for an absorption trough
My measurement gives 0.368 nm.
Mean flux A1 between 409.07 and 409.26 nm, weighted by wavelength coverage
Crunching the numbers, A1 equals 38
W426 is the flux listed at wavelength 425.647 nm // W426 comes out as 34.8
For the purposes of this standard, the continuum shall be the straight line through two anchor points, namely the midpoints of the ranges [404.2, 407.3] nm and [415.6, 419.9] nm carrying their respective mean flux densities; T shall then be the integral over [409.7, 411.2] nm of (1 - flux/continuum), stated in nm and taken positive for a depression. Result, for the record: 0.35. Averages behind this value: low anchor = 35.4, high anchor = 33.2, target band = 26.5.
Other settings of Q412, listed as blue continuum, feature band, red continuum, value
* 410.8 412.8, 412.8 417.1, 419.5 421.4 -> -0.09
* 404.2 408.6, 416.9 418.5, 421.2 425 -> 0.07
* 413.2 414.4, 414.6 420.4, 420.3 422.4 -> 0.24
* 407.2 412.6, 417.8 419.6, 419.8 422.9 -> -0.05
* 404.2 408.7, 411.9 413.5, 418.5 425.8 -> 0.07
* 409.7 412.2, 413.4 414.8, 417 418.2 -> -0.15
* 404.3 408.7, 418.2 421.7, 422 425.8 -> -0.04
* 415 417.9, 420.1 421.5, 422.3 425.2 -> -0.08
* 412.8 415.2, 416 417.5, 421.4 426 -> 0.03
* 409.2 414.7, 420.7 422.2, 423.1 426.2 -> -0.11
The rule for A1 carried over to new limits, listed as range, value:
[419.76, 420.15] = 30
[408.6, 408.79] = 25.9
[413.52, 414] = 35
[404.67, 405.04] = 36.6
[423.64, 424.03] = 36.3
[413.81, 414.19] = 33.7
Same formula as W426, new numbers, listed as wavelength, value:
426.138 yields 36.4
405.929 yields 38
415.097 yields 41.5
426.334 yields 35.5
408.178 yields 40.6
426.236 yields 36.6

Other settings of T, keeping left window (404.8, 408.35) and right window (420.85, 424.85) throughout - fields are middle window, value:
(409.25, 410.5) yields 0.36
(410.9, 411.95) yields 0.06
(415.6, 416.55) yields -0.03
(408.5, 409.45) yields 0.09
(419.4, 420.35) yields 0.04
